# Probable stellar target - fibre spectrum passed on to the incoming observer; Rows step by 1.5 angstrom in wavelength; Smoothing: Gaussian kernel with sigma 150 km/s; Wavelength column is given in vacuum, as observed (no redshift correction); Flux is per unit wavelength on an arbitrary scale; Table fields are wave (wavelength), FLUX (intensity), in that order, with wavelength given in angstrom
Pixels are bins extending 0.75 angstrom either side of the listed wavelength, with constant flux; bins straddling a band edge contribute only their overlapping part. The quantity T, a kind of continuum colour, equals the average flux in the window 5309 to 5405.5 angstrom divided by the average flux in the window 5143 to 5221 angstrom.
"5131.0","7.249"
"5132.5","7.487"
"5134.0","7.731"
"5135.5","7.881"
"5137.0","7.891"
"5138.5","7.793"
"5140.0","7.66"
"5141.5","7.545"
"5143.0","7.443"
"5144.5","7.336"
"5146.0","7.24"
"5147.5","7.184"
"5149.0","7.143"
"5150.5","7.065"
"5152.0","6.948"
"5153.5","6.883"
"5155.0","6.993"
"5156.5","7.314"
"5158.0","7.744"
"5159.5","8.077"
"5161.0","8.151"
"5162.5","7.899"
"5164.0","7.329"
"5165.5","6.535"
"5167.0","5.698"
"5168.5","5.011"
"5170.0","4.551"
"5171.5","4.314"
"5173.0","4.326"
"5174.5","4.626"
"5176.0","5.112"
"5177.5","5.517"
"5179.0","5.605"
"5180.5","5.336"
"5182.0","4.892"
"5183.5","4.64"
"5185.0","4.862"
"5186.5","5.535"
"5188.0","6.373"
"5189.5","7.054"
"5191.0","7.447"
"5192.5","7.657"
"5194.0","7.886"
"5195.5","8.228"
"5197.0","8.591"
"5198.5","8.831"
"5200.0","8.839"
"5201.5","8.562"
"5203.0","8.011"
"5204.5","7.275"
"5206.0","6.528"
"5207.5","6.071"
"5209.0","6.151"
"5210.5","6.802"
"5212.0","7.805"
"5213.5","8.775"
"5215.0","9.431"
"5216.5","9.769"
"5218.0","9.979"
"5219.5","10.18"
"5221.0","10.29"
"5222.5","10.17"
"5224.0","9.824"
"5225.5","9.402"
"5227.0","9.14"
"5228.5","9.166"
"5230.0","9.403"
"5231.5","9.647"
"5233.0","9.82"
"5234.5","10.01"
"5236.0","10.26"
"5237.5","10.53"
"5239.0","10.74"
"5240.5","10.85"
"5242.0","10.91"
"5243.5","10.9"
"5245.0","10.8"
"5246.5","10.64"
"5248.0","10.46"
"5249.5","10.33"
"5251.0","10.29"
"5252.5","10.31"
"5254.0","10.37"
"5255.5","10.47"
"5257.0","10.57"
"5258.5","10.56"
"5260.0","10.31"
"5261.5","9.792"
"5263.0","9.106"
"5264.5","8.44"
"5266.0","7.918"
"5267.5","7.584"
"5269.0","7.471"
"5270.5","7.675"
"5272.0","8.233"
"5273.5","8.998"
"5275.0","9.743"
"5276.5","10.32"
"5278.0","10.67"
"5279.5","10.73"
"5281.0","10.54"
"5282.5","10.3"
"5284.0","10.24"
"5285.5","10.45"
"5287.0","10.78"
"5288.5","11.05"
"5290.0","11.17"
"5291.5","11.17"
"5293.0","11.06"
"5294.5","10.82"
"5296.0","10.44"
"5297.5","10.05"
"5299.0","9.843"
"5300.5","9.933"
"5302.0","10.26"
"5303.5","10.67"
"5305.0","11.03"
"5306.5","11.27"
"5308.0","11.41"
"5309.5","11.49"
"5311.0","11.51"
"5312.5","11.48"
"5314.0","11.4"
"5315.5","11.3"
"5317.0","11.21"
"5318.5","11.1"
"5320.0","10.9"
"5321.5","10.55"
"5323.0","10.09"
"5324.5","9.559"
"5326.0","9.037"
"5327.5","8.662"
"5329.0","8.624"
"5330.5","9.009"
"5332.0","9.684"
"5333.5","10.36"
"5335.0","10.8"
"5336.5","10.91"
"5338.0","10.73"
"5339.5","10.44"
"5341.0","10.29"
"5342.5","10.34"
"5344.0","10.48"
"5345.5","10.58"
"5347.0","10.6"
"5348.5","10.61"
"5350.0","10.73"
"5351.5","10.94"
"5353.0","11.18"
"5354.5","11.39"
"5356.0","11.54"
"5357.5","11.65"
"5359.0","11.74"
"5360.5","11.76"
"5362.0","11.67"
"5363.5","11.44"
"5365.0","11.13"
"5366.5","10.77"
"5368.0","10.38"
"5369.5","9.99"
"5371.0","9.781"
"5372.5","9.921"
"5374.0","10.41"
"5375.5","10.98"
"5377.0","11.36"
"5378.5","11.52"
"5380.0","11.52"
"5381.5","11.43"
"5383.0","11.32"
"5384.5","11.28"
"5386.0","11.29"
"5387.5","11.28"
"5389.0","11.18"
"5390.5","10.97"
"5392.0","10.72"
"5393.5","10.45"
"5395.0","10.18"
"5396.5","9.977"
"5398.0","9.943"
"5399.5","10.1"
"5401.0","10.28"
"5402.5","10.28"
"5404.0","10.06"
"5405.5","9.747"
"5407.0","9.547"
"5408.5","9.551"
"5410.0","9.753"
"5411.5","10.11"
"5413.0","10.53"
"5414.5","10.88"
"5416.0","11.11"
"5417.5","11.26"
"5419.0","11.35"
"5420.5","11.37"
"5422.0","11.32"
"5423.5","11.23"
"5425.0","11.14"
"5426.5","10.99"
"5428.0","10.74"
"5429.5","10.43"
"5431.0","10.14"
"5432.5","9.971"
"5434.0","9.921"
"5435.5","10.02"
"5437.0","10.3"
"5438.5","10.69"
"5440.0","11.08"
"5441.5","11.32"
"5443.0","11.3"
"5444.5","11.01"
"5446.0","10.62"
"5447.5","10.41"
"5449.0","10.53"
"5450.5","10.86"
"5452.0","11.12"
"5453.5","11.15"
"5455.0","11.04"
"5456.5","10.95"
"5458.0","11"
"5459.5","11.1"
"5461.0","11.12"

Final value 1.52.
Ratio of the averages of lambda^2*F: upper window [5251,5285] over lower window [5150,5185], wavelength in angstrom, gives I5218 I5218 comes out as 1.64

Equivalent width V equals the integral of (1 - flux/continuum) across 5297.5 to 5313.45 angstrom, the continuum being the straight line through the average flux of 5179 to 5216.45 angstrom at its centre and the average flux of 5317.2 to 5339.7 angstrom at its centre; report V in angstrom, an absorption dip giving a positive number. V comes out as -2.2 angstrom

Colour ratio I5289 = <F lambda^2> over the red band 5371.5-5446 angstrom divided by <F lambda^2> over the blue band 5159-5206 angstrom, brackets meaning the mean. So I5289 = 1.78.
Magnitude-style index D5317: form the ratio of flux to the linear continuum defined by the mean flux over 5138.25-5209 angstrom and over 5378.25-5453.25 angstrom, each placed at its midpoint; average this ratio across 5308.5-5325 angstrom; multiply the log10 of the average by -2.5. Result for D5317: -0.21 mag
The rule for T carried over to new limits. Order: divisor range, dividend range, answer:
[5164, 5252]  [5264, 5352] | 1.27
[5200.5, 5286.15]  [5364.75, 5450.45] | 1.12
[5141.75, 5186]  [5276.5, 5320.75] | 1.72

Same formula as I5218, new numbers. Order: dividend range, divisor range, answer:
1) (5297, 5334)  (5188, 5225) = 1.31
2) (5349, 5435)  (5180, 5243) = 1.37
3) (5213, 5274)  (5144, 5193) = 1.59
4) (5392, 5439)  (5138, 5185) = 1.79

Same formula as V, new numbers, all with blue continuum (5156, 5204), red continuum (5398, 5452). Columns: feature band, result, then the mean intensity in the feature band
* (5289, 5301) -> -3.0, 10.6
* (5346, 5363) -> -3.3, 11.2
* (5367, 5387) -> -2.2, 10.9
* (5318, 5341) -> -2.6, 10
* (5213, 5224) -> -4.0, 9.82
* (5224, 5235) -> -3.2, 9.52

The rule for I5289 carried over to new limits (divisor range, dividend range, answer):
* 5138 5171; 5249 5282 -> 1.42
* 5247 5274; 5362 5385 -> 1.21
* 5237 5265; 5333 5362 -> 1.09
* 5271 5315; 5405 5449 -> 1.06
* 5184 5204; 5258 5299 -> 1.36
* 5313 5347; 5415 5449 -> 1.09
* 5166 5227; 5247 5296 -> 1.43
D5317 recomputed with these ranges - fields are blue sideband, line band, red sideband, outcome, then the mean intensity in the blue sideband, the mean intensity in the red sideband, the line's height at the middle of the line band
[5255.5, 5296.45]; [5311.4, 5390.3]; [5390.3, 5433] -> -0.055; 9.86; 10.5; 10.2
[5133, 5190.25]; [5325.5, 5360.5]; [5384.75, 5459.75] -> -0.119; 6.51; 10.6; 9.39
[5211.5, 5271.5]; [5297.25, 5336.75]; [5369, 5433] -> -0.029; 9.75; 10.6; 10.2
